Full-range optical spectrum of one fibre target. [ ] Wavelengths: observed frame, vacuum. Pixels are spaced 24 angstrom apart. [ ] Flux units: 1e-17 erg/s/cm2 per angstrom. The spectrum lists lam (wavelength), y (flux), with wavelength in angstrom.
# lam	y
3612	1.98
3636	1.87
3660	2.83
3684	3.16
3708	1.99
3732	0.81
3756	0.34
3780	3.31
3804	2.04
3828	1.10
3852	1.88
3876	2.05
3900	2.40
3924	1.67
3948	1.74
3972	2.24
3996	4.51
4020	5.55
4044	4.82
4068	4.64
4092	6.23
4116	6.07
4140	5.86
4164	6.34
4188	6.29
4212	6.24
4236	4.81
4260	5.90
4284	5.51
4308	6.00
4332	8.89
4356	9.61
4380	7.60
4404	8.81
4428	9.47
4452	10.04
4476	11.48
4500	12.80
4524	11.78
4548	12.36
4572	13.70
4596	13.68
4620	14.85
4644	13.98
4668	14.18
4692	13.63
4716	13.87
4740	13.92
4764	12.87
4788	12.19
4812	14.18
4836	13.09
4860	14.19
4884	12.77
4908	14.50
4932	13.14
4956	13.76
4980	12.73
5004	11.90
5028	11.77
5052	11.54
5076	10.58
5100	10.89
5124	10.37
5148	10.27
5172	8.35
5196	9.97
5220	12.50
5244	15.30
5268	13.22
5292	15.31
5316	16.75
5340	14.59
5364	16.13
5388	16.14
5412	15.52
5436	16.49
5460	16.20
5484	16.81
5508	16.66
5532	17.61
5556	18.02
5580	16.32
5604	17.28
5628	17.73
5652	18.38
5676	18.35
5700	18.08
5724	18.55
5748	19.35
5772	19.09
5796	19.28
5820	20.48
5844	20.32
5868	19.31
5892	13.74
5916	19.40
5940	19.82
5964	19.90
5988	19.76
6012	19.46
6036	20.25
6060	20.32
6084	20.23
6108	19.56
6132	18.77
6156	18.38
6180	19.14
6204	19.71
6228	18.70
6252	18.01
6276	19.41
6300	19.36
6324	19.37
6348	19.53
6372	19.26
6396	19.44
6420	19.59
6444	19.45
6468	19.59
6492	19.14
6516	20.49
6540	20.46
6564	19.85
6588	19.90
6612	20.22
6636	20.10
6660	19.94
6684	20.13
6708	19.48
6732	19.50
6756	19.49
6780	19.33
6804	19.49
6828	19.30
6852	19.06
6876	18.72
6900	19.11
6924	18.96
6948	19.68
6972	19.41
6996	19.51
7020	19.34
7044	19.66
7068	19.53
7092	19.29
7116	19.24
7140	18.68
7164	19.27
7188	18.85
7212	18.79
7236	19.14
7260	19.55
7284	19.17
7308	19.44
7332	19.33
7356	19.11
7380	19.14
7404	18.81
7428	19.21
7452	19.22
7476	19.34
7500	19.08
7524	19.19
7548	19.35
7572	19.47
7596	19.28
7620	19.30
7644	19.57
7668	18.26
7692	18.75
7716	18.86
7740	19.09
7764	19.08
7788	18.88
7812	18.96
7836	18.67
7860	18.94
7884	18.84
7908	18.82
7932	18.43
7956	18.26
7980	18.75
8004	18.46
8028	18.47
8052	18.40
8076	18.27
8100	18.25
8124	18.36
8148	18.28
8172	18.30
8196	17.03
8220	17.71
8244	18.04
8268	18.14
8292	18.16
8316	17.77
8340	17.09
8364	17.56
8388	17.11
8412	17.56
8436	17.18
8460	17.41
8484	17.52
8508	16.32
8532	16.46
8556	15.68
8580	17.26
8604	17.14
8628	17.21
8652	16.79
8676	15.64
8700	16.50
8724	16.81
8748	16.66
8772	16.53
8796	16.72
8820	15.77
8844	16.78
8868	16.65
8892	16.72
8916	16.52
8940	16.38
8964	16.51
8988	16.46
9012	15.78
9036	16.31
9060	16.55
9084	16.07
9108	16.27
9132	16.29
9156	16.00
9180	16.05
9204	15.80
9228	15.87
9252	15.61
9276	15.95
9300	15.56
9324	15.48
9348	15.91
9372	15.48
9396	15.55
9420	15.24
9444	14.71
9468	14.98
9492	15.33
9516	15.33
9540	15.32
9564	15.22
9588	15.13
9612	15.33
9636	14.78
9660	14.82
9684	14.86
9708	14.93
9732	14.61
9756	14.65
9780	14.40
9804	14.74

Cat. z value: 0.000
